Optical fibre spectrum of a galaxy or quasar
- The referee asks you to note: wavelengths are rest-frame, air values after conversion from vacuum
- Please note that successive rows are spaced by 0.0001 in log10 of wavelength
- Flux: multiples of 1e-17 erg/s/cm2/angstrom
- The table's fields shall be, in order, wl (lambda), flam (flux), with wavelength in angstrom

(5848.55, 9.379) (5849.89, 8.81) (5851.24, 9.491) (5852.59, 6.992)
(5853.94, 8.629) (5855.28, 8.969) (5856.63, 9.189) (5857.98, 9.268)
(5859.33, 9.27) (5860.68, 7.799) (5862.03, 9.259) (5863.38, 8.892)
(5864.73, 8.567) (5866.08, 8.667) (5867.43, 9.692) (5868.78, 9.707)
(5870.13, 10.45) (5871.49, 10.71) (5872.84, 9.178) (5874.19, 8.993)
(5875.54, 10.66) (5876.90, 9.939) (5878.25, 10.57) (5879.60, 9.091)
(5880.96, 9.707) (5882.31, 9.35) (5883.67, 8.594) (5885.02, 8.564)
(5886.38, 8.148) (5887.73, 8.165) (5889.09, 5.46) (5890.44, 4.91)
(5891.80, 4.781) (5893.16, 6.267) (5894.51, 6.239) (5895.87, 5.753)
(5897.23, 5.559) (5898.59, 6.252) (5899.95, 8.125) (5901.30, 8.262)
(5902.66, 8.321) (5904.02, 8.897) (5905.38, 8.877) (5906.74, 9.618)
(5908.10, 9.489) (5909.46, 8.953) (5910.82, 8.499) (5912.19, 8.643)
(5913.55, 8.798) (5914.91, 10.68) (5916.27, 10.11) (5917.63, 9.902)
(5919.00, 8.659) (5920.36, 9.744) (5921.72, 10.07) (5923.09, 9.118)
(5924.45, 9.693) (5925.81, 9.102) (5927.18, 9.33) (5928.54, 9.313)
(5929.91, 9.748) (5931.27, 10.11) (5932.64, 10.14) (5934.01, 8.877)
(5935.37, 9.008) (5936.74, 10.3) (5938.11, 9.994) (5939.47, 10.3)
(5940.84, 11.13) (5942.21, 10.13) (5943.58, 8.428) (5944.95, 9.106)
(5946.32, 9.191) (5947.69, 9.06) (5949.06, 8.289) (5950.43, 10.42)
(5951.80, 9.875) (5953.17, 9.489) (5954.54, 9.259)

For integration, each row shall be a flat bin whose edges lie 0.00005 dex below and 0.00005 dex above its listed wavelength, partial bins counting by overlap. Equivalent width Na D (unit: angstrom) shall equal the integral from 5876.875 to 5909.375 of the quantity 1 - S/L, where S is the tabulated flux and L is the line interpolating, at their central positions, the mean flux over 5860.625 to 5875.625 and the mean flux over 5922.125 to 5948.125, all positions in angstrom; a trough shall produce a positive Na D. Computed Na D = 5.6 angstrom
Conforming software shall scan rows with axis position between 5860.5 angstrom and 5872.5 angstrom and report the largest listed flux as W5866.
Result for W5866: 10.71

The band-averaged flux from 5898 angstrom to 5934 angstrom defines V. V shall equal 9.17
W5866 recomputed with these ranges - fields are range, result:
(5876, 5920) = 10.68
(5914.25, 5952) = 11.13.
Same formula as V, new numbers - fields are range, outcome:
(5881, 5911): 7.63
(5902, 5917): 9.17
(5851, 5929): 8.68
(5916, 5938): 9.58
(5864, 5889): 9.28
